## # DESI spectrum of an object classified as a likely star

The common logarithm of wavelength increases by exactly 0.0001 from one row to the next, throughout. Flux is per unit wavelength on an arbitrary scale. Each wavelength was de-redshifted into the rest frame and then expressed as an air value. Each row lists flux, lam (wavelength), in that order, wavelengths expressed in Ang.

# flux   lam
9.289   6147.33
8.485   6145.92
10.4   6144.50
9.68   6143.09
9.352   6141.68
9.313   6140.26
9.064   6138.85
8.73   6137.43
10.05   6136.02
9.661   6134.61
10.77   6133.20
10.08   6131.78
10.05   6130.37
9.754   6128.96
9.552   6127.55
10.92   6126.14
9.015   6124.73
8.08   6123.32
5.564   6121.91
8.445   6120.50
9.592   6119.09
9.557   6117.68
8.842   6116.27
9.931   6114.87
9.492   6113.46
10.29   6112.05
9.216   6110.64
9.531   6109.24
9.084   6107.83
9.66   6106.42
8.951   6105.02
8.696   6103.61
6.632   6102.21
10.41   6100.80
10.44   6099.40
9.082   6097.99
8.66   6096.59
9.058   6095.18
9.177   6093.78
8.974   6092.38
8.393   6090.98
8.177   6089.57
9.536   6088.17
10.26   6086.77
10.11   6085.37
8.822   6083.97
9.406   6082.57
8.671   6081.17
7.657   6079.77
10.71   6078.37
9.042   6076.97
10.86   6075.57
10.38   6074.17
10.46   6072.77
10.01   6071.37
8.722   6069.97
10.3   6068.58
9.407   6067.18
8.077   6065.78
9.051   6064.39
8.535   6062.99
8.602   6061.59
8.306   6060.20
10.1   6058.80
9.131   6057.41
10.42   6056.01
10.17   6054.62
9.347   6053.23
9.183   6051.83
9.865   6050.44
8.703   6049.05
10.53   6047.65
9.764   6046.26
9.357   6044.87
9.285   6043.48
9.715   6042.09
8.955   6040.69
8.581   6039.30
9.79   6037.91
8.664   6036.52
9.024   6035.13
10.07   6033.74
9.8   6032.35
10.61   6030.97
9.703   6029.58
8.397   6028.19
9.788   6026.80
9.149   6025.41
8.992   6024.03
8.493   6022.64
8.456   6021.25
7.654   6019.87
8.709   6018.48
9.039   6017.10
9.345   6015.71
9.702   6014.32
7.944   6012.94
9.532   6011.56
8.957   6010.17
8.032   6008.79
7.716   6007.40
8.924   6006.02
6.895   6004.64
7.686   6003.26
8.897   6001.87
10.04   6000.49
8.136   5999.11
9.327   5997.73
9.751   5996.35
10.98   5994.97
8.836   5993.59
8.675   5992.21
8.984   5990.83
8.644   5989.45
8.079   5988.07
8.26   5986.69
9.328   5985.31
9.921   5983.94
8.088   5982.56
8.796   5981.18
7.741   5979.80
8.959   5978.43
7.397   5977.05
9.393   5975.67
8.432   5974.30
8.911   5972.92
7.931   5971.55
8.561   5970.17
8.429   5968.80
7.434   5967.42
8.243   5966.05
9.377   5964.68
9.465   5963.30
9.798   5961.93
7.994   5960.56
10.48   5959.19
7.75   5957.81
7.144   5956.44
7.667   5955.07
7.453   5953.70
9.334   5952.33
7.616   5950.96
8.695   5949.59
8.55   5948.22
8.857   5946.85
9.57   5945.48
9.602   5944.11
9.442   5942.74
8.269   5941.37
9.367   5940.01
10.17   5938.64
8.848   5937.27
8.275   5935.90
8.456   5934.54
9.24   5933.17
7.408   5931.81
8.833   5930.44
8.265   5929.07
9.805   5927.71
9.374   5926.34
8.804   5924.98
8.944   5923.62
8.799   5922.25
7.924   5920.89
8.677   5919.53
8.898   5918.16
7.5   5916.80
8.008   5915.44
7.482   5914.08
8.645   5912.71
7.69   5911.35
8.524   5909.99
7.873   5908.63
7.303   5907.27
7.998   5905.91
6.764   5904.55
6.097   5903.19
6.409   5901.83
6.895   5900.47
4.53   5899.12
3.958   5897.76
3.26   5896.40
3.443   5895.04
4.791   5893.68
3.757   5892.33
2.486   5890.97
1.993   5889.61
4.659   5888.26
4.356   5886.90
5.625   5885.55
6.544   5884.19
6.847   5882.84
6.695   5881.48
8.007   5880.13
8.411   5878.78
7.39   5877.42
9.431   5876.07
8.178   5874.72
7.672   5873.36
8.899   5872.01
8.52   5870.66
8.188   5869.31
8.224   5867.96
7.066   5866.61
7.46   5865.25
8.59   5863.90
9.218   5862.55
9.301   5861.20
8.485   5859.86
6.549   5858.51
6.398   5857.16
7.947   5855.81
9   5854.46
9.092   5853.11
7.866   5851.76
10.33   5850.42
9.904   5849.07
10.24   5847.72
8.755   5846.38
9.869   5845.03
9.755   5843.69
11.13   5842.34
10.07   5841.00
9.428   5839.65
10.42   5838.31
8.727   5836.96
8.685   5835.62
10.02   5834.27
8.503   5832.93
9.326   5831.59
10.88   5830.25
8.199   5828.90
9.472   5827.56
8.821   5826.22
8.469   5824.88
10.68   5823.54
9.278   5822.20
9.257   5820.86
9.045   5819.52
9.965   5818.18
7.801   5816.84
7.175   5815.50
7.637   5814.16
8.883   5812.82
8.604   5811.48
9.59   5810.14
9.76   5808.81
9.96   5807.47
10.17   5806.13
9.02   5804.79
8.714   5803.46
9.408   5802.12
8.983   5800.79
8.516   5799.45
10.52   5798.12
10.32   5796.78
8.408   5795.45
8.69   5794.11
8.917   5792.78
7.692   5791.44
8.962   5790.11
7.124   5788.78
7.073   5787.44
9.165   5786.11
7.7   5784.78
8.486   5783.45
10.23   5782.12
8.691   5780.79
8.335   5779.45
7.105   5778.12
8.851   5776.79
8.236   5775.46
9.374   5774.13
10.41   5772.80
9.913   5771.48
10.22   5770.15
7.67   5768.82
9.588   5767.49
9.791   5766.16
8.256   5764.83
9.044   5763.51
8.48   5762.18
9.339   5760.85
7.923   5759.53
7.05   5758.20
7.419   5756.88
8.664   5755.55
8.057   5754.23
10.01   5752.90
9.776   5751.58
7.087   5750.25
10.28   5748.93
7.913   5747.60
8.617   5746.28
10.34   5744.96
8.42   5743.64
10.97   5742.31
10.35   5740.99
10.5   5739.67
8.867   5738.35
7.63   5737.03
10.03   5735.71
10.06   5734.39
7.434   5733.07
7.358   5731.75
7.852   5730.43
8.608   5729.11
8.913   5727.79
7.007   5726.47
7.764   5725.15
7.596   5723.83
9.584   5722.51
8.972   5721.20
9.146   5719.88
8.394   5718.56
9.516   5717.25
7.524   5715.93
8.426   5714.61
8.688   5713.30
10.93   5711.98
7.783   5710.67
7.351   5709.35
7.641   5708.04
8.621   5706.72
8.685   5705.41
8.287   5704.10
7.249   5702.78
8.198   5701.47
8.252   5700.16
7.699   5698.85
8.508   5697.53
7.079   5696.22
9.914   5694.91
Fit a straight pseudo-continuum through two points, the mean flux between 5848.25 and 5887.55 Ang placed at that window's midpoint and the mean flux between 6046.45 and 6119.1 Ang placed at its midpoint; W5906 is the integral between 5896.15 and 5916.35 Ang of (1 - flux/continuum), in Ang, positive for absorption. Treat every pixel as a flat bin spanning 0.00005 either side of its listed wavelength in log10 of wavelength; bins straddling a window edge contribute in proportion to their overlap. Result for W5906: 3.3 Ang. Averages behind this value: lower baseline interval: 7.95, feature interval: 6.85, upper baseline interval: 9.35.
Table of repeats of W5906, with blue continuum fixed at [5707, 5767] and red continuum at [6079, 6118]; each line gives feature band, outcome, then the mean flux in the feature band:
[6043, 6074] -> -1.1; 9.44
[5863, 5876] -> 1.0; 8.17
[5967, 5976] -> 0.6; 8.43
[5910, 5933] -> 1.2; 8.46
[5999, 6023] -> 1.3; 8.58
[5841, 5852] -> -1.2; 9.83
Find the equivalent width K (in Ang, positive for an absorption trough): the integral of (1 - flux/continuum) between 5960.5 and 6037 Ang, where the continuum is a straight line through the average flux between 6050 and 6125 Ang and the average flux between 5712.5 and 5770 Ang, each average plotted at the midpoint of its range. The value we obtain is 2.2 Ang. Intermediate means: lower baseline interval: 8.74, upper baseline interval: 9.22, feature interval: 8.83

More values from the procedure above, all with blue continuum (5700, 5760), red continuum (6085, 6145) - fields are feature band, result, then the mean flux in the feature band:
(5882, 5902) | 9.6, 4.61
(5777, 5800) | 0.3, 8.59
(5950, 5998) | 2.1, 8.66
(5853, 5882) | 2.4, 8.11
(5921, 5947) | 0.1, 8.94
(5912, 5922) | 0.8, 8.19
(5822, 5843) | -1.7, 9.51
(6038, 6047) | -0.1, 9.32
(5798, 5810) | -0.9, 9.41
